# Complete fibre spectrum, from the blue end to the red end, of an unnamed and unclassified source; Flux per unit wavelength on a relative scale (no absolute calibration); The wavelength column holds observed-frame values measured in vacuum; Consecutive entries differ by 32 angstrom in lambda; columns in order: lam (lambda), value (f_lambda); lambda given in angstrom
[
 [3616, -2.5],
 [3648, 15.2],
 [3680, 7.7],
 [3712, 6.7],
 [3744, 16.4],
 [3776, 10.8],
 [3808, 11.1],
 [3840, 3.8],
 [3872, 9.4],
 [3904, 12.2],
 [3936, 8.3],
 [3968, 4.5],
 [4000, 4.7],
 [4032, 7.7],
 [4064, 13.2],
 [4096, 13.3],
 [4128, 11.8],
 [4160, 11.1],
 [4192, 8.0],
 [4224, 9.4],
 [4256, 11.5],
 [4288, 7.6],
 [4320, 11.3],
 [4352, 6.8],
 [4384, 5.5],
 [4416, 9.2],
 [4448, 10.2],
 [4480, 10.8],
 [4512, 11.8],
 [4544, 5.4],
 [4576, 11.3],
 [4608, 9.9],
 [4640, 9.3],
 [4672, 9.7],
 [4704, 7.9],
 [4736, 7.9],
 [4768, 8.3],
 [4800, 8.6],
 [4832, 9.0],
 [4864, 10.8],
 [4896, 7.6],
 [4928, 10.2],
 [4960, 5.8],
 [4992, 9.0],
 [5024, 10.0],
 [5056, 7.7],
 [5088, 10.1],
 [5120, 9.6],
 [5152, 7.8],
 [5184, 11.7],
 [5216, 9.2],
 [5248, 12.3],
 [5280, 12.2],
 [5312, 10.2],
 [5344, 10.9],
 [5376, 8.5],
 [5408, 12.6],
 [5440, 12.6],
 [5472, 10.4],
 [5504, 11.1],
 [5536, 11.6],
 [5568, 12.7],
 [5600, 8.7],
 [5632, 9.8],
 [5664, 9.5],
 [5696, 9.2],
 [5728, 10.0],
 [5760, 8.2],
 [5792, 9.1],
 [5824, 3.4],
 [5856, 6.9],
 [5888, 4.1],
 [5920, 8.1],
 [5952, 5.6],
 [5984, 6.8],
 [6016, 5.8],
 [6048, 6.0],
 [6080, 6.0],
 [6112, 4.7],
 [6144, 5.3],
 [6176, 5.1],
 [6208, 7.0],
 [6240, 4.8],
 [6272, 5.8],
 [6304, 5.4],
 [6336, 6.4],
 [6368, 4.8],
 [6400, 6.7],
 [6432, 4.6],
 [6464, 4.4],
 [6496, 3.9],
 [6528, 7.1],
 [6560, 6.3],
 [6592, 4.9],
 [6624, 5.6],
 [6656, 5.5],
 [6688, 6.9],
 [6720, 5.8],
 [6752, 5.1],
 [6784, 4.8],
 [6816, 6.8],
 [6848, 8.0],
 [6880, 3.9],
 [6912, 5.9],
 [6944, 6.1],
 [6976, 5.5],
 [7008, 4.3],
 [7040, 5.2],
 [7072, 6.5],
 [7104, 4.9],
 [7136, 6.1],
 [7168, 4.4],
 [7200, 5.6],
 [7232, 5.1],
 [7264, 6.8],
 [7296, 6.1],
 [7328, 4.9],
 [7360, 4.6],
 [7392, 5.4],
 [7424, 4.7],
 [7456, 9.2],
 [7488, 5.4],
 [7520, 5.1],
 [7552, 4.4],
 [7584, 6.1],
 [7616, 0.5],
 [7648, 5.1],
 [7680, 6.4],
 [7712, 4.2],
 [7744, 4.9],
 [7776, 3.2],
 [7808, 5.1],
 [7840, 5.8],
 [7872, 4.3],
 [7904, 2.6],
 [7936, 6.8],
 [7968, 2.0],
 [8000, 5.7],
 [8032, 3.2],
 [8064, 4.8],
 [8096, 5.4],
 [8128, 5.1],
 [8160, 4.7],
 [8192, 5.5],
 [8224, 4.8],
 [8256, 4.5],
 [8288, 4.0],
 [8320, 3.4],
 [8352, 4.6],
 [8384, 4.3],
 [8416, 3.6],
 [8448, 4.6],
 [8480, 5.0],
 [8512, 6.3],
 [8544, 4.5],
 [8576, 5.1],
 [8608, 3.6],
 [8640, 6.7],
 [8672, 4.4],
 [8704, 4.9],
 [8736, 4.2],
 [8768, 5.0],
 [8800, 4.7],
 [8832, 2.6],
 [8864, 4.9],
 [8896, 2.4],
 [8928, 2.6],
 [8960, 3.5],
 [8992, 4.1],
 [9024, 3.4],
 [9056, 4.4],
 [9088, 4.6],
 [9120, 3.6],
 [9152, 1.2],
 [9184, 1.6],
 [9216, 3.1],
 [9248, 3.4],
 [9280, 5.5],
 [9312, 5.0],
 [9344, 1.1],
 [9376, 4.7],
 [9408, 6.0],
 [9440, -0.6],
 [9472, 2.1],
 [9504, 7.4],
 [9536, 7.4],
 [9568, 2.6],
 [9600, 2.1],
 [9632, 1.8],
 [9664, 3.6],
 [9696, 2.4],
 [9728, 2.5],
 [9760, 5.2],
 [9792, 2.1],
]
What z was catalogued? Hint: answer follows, 0.138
